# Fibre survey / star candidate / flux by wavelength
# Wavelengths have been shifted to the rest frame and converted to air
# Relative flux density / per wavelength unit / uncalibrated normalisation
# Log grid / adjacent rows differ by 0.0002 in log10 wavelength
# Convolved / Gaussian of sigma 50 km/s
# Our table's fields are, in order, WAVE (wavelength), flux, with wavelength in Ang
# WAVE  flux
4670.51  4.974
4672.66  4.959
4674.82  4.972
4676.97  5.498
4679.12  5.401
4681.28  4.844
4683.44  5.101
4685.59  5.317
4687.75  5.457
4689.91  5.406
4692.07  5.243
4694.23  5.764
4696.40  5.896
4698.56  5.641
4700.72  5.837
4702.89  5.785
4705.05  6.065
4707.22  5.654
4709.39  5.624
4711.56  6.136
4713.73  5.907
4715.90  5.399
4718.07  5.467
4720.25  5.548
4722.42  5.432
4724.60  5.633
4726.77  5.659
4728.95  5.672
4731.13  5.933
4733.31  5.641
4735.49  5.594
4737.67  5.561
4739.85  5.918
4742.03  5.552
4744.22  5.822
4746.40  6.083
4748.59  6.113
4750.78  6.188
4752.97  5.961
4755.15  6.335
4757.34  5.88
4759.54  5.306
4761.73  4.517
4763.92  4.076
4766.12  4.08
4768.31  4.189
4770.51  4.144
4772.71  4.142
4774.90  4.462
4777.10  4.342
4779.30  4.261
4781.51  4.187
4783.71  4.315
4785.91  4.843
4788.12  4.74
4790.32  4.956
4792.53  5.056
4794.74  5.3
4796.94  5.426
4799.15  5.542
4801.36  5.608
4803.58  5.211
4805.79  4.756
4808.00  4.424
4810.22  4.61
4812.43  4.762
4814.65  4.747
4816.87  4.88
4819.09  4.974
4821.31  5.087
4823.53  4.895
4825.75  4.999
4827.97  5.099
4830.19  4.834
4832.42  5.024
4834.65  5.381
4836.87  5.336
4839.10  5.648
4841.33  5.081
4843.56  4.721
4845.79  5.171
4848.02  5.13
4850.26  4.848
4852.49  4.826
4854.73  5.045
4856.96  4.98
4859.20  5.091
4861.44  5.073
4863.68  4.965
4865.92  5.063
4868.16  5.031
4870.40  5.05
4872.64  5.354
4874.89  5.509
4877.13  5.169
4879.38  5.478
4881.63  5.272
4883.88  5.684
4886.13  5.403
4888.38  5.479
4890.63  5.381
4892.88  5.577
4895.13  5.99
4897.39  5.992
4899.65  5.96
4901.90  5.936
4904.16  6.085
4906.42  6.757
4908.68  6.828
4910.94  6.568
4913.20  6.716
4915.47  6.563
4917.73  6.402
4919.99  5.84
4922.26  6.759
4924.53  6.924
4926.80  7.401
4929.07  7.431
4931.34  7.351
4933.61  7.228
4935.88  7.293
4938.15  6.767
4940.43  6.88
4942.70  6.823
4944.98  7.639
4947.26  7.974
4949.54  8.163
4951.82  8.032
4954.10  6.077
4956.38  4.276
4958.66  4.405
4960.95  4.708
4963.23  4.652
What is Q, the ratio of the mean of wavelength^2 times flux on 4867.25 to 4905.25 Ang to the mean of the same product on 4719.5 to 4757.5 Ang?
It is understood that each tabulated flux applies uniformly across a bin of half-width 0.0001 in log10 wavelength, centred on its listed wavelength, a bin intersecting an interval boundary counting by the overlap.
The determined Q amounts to 1.02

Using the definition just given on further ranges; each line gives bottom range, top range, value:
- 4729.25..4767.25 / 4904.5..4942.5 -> 1.32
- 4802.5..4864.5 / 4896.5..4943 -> 1.39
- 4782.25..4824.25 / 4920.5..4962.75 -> 1.44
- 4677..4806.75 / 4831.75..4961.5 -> 1.19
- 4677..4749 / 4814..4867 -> 0.94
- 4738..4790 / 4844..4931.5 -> 1.21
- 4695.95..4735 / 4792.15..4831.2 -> 0.91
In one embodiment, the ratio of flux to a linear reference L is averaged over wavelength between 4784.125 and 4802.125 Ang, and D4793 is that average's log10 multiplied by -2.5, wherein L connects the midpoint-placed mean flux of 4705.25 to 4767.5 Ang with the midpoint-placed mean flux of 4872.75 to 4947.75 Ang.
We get 0.14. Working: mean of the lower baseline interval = 5.6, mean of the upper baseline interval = 6.37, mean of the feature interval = 5.14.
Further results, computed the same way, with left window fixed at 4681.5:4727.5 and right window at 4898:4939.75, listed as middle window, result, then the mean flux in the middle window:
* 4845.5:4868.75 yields 0.263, 5.01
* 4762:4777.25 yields 0.372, 4.21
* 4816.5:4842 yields 0.218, 5.11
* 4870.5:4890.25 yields 0.203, 5.4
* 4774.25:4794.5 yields 0.290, 4.61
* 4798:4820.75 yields 0.233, 4.95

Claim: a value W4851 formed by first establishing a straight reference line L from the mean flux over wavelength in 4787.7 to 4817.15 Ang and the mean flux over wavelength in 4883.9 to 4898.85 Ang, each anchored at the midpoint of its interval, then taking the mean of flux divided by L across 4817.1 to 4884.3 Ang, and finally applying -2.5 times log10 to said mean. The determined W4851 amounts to 0.049 mag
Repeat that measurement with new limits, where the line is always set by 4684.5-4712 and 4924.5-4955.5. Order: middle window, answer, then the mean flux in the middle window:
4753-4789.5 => 0.30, 4.66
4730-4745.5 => 0.04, 5.72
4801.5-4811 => 0.30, 4.84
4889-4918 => 0.14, 6.19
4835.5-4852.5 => 0.28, 5.12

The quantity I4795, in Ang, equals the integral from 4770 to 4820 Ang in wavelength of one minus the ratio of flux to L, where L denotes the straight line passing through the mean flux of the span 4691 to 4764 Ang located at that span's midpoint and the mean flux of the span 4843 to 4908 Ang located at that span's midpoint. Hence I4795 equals 7.0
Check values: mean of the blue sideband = 5.69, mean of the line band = 4.78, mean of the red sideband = 5.4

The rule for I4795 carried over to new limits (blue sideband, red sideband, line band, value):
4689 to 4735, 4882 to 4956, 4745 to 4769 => 2.1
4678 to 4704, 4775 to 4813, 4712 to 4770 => -3.8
